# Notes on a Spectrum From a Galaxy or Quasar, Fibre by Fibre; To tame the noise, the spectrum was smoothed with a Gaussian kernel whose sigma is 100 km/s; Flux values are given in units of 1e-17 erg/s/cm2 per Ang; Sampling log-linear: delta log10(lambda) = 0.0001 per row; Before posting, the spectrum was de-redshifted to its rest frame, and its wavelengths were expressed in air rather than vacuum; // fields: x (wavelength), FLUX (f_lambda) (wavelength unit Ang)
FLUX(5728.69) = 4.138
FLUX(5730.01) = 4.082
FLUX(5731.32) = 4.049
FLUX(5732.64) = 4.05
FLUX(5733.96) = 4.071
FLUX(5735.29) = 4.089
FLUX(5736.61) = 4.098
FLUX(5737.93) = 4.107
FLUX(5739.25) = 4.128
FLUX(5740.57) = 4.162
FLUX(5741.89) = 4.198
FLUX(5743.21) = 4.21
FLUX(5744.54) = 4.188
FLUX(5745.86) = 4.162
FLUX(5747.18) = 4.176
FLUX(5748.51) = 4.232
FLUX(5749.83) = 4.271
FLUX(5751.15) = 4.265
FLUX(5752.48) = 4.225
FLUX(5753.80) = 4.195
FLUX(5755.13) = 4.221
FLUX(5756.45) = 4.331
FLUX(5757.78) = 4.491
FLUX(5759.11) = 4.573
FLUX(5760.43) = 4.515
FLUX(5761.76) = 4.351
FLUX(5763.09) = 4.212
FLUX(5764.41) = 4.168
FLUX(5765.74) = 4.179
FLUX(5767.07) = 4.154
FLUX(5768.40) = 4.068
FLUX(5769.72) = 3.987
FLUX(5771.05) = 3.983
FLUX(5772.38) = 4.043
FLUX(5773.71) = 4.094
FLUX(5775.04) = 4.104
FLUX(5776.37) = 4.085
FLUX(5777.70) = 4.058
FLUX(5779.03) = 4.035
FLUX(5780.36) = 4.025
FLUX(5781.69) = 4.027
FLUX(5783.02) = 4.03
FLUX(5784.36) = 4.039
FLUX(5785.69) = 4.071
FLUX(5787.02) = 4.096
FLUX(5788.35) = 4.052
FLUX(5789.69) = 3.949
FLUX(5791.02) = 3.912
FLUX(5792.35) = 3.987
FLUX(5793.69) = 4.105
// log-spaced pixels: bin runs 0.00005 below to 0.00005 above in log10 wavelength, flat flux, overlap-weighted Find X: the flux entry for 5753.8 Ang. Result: 4.195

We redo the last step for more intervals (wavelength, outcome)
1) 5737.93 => 4.107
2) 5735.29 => 4.089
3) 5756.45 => 4.331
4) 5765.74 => 4.179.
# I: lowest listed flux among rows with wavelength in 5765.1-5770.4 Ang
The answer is 3.987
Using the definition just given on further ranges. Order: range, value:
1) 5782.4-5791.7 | 3.912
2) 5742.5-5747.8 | 4.162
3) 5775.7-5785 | 4.025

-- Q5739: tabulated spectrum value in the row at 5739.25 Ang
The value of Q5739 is 4.128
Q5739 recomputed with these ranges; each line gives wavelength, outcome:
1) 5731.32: 4.049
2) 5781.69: 4.027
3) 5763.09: 4.212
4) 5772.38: 4.043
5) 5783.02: 4.03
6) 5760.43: 4.515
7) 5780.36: 4.025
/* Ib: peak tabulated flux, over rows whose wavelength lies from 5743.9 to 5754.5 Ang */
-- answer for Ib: 4.271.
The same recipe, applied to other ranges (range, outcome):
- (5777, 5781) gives 4.058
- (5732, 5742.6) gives 4.198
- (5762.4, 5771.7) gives 4.212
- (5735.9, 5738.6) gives 4.107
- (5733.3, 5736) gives 4.089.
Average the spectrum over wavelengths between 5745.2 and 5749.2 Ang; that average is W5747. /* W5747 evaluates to 4.19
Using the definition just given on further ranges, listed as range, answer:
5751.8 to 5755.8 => 4.21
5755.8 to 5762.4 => 4.45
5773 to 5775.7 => 4.1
